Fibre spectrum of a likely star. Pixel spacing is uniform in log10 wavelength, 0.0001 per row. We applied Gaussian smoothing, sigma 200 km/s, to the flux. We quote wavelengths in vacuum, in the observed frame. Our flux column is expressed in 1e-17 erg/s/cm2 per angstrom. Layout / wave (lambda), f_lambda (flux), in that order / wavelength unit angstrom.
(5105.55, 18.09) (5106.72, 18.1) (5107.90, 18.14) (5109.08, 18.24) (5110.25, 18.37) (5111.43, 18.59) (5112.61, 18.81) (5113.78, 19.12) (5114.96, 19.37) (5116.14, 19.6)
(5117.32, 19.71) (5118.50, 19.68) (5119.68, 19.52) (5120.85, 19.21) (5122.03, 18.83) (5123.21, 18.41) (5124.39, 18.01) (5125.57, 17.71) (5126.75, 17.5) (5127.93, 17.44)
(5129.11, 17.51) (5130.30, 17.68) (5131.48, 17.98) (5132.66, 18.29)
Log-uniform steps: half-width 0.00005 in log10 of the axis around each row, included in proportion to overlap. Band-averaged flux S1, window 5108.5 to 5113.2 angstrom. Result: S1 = 18.5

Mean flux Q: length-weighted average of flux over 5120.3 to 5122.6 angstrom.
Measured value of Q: 19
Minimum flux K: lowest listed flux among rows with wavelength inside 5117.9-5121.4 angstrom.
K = 19.21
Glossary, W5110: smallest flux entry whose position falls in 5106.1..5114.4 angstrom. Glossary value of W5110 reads 18.1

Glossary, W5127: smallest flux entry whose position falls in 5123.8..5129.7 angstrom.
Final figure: 17.44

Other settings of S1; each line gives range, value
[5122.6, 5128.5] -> 17.8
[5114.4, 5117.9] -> 19.5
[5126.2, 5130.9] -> 17.5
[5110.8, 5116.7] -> 19.1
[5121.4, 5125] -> 18.4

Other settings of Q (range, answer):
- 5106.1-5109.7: 18.2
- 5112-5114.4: 19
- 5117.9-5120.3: 19.6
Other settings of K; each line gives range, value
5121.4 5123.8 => 18.41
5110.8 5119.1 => 18.59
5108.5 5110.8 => 18.24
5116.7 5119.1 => 19.68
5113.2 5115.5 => 19.12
